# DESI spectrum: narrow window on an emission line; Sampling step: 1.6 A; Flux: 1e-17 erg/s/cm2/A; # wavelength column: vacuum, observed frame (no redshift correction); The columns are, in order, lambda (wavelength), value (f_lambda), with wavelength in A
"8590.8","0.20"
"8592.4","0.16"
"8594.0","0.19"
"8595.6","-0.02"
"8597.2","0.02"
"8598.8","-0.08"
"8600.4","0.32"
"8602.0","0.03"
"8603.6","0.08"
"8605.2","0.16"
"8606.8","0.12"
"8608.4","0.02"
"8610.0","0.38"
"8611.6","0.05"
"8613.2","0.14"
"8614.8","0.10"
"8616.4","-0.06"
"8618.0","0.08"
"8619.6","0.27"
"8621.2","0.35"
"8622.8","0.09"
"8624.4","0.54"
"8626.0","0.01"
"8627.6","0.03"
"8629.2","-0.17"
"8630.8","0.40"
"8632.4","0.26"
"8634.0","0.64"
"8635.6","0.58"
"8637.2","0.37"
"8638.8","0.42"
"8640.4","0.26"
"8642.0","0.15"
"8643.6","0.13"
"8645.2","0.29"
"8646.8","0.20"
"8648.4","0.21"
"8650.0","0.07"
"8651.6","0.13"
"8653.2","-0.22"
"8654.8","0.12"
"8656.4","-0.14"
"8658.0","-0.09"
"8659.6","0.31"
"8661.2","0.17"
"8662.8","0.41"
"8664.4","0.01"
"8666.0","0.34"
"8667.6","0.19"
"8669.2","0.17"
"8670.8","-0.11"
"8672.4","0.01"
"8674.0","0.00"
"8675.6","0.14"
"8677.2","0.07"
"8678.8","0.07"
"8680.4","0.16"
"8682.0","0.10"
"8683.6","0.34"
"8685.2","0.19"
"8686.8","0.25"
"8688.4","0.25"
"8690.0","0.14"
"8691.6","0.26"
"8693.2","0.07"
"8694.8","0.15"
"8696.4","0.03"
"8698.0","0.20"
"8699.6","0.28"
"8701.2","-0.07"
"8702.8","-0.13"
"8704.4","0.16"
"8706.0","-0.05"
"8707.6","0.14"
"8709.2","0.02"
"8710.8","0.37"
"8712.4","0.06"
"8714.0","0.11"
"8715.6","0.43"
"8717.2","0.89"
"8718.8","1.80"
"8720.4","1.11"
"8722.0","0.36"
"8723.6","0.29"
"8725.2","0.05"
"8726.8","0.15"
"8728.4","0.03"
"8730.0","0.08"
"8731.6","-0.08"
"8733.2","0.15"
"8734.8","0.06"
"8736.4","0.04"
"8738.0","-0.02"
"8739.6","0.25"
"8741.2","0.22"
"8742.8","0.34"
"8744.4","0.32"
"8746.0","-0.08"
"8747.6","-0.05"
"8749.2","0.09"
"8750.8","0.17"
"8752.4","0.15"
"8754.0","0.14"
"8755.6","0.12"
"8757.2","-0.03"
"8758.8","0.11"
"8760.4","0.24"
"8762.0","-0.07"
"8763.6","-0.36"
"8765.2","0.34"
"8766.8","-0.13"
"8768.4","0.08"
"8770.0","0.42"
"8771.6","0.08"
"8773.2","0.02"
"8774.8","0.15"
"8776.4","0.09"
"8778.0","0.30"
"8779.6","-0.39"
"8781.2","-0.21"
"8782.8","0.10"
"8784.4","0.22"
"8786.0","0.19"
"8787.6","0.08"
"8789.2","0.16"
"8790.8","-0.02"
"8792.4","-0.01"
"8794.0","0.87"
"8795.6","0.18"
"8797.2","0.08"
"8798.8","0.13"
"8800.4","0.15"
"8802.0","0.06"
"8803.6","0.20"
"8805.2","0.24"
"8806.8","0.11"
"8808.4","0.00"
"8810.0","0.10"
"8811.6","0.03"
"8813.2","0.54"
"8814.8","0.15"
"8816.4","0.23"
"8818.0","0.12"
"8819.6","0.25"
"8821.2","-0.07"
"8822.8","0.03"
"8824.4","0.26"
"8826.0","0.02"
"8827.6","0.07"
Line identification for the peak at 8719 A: [O III] 5007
